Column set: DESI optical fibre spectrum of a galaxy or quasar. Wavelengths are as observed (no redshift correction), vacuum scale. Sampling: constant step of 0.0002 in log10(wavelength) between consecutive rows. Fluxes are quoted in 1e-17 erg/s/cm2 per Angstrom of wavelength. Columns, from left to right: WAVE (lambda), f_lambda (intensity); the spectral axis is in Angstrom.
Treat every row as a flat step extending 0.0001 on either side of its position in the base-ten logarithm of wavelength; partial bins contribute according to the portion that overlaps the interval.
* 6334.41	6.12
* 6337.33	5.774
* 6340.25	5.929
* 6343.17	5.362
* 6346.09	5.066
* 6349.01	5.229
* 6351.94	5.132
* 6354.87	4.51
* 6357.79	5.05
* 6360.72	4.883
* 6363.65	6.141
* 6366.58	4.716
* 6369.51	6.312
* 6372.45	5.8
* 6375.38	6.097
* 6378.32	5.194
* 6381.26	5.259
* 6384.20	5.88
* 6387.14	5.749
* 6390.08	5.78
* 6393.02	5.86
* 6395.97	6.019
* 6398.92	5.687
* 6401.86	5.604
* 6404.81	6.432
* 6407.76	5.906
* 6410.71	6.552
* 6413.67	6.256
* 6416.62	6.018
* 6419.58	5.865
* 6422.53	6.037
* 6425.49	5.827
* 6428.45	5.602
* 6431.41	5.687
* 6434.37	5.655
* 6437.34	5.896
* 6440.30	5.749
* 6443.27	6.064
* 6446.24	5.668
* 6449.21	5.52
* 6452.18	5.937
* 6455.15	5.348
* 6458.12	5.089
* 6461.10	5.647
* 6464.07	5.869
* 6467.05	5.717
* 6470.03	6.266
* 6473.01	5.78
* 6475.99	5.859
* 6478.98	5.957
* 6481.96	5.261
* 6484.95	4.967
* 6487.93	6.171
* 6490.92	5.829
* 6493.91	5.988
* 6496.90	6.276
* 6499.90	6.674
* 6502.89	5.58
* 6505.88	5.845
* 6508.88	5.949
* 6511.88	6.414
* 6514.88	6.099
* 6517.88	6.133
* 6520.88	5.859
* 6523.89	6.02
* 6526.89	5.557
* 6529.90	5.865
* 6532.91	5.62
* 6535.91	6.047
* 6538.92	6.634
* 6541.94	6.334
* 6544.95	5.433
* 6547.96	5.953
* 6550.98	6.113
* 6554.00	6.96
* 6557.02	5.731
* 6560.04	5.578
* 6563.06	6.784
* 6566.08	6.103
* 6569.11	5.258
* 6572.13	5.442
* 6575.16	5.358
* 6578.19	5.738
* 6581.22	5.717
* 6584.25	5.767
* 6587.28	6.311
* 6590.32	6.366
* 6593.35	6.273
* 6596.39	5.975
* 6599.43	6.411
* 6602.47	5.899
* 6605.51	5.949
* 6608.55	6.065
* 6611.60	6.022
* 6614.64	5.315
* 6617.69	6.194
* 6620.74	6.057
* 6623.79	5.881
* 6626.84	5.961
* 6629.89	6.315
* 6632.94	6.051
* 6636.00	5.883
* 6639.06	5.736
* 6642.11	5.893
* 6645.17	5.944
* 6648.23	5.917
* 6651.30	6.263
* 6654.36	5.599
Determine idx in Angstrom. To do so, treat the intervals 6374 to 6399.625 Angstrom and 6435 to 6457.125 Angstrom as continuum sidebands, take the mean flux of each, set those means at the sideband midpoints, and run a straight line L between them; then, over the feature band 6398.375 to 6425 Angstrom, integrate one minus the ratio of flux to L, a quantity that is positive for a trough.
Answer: -1.5 Angstrom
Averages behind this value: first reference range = 5.72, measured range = 6.05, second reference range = 5.72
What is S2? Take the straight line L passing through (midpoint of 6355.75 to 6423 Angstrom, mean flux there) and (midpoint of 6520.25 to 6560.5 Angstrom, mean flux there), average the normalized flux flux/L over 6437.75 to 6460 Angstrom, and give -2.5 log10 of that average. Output 0.04 mag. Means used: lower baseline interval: 5.77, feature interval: 5.64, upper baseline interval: 5.99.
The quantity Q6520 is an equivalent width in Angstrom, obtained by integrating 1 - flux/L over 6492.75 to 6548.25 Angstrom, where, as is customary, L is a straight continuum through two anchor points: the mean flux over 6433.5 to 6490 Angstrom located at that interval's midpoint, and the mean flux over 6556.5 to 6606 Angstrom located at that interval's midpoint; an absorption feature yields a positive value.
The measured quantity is -1.9 Angstrom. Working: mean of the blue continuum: 5.71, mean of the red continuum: 5.92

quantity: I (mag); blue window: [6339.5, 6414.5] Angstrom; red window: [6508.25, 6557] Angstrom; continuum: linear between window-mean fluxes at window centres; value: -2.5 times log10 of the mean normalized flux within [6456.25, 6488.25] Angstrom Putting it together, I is 0.04 mag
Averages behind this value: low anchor 5.62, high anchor 6.05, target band 5.67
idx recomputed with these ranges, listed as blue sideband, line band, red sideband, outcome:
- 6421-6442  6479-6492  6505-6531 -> 0.7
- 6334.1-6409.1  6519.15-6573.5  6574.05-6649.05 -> -0.9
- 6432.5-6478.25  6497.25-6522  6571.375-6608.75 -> -1.1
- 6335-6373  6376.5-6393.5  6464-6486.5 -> -0.5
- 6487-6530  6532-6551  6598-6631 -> 0.0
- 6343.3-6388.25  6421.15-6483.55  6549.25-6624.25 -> -1.2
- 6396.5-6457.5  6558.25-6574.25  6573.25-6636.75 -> 0.4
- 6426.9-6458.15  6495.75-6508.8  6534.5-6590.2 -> -0.6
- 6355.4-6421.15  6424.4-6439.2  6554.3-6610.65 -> 0.2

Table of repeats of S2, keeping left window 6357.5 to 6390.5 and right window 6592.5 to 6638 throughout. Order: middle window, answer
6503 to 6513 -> -0.031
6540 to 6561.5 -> -0.024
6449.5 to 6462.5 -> 0.043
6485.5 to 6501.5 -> -0.058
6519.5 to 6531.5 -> 0.006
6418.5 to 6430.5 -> -0.029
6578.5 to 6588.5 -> 0.010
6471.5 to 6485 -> 0.027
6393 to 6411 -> -0.066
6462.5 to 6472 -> -0.036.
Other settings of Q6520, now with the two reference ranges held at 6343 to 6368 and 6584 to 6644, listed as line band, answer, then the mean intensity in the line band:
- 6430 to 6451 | -1.3 Angstrom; 5.75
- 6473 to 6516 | -2.4 Angstrom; 5.91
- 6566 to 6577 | 0.7 Angstrom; 5.47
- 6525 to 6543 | -0.8 Angstrom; 6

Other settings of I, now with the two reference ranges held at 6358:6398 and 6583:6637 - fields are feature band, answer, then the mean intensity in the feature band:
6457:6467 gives 0.041 mag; 5.58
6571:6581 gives 0.084 mag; 5.54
